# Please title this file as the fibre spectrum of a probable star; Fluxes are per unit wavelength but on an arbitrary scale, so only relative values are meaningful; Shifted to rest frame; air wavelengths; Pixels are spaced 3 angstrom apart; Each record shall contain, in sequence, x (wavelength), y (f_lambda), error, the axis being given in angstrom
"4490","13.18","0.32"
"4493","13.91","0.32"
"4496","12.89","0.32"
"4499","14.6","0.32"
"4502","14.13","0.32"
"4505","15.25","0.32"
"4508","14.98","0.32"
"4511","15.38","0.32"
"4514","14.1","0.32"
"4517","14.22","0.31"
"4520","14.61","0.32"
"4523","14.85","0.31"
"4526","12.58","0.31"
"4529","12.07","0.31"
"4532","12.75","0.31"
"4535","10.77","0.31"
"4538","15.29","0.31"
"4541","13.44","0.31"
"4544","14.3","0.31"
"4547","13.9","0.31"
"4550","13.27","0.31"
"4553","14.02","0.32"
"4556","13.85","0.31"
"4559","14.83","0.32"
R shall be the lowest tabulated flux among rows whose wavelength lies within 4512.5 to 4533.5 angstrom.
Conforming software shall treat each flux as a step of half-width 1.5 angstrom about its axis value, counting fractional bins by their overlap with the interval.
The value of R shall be 12.07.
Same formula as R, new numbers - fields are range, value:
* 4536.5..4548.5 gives 13.44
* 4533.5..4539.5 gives 10.77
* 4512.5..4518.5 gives 14.1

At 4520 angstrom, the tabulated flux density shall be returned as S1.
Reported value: 14.61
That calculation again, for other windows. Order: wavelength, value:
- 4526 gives 12.58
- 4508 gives 14.98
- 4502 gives 14.13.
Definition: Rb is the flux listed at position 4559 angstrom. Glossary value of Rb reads 14.83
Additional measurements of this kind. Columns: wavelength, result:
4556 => 13.85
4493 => 13.91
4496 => 12.89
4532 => 12.75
